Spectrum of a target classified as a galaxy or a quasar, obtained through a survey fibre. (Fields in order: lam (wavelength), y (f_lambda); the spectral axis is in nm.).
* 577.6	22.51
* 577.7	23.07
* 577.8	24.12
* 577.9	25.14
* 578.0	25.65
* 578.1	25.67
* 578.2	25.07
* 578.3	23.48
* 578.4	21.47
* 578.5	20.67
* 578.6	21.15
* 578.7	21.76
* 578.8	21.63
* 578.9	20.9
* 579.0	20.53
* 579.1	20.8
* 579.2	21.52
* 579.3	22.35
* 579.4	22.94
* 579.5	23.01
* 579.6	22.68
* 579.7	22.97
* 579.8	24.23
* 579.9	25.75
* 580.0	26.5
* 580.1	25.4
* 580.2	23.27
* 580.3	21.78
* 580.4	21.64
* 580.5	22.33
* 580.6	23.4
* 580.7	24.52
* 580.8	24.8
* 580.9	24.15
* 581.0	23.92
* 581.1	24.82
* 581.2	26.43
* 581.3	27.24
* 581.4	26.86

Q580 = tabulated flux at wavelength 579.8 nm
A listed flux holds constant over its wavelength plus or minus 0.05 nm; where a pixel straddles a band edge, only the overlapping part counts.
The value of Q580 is 24.23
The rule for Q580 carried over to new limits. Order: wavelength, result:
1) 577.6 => 22.51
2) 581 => 23.92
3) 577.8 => 24.12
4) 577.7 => 23.07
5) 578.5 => 20.67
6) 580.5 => 22.33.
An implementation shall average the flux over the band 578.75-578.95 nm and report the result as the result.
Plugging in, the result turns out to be 21.3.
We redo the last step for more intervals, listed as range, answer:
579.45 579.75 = 22.9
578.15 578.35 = 24.3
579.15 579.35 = 21.9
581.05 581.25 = 25.6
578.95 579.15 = 20.7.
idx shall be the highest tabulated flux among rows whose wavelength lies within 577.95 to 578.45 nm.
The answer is 25.67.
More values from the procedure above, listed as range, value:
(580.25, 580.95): 24.8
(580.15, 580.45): 23.27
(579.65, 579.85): 24.23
